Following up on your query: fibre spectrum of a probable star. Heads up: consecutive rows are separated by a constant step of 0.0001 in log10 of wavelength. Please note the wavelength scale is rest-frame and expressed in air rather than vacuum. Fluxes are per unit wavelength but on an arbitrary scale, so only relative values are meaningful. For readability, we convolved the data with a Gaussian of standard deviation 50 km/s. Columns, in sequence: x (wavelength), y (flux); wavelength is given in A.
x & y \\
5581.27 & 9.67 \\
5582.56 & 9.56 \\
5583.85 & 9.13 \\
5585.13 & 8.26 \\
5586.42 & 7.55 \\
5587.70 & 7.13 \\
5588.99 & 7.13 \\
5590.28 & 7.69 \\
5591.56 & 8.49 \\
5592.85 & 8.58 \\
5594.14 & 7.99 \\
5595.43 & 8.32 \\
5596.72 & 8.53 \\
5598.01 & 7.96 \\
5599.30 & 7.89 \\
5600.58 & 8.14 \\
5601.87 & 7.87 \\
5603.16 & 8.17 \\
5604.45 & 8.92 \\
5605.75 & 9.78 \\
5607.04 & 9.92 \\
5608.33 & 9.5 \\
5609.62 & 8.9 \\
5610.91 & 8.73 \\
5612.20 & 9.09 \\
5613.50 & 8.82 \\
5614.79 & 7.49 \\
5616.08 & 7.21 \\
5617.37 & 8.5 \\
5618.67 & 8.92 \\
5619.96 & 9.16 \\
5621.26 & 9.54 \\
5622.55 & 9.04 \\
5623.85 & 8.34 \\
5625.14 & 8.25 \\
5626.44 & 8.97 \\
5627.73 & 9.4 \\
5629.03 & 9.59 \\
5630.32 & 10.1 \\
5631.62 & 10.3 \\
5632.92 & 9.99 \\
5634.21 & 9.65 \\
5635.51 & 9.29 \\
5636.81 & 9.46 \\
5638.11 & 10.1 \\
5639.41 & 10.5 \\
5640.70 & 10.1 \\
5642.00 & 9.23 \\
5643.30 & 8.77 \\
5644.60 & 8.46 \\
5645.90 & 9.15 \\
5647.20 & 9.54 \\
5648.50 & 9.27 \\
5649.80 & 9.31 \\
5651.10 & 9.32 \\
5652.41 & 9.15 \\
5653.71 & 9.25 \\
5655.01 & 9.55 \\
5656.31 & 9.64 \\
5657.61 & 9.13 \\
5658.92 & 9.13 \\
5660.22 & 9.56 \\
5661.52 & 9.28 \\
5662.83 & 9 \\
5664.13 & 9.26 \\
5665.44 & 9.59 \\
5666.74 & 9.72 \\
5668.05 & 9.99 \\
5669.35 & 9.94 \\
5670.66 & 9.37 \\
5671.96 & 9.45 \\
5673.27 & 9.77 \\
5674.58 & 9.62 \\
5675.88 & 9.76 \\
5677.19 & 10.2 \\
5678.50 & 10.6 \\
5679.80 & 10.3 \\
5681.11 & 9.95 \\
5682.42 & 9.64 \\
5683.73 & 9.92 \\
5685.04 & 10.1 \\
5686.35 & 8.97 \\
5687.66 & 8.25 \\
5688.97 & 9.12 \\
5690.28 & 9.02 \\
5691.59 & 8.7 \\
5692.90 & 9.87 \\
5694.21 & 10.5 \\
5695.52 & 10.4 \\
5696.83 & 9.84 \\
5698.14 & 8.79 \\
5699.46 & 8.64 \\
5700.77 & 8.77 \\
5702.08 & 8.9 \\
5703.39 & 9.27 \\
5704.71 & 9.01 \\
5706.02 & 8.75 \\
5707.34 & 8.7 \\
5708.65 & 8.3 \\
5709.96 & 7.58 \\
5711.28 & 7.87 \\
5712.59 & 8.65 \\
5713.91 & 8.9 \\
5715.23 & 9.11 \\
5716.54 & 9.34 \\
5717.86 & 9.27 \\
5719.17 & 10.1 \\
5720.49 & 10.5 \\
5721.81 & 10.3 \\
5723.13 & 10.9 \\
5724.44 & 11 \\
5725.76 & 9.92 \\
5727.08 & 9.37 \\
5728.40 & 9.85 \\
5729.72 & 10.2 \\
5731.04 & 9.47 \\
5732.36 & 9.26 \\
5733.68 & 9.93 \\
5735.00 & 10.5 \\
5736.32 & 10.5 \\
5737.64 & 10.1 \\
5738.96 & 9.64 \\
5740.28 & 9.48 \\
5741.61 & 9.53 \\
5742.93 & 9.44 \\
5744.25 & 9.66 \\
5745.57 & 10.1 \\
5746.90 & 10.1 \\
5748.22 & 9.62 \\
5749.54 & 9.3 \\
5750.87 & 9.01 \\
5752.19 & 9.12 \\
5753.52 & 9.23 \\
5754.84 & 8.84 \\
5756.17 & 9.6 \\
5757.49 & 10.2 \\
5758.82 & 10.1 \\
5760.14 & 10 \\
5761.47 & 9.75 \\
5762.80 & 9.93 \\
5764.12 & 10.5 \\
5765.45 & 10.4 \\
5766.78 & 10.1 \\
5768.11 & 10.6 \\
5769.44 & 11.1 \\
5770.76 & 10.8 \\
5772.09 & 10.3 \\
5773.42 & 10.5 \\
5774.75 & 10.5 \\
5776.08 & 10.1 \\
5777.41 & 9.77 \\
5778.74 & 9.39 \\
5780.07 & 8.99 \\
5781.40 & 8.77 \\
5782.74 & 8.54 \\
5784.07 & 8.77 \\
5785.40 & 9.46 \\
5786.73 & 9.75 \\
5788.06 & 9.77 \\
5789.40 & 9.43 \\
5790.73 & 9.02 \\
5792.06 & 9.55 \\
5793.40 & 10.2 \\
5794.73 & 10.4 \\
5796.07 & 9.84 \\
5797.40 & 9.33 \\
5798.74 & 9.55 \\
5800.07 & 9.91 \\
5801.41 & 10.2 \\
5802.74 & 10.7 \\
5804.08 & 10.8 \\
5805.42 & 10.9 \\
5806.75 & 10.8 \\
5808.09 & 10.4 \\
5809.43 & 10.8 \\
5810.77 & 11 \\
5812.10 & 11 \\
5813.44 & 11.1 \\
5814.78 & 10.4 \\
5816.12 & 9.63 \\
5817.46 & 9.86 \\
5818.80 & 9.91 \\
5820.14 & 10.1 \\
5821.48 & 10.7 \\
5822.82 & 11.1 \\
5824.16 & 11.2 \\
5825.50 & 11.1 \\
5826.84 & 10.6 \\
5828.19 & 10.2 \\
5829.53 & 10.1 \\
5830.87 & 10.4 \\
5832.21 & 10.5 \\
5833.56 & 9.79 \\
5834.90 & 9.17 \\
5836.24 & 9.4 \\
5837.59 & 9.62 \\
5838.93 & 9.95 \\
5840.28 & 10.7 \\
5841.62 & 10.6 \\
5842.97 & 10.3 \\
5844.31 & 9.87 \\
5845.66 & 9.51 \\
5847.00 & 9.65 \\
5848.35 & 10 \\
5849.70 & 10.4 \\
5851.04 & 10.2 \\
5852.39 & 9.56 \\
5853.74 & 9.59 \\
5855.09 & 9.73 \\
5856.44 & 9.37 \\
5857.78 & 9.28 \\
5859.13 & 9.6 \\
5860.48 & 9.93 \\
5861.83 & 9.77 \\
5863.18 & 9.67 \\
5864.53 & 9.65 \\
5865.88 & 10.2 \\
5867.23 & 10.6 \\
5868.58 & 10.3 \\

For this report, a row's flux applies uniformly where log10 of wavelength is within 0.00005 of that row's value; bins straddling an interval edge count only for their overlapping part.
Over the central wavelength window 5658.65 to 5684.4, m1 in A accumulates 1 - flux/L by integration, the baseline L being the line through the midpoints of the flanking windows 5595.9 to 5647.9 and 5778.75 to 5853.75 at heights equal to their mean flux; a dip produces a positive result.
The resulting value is -1.16 A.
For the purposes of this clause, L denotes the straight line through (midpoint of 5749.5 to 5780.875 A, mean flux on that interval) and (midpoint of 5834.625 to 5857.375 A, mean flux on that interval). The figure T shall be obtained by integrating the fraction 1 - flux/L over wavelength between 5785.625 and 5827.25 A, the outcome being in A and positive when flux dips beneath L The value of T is -1.6 A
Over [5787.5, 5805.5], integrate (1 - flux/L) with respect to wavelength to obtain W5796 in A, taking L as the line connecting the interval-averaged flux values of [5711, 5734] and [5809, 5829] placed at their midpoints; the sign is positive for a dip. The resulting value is 0.7 A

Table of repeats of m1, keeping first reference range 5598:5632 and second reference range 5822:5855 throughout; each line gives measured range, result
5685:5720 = 1.1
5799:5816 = -1.1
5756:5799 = -0.3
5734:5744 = -0.3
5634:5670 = -1.5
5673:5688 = -0.9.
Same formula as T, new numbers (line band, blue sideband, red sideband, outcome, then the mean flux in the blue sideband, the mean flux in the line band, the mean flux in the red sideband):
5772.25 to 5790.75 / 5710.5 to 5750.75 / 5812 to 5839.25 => 0.9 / 9.71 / 9.52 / 10.3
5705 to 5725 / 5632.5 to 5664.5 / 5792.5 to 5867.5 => 0.8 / 9.4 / 9.28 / 10.2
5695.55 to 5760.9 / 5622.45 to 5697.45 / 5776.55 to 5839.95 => 1.8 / 9.52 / 9.49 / 10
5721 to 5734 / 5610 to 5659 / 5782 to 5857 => -0.5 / 9.2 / 10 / 10.1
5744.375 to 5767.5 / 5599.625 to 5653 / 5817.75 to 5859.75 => -0.1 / 9.11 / 9.76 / 10.1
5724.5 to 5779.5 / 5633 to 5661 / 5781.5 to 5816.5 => -0.4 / 9.42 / 9.91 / 10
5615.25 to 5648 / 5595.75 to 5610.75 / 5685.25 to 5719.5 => -1.7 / 8.68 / 9.25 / 9.03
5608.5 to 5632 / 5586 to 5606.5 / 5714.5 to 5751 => -1.3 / 8.15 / 8.91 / 9.85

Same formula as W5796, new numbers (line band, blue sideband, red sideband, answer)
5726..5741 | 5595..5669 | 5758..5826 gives -0.13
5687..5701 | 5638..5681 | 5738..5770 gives 0.52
